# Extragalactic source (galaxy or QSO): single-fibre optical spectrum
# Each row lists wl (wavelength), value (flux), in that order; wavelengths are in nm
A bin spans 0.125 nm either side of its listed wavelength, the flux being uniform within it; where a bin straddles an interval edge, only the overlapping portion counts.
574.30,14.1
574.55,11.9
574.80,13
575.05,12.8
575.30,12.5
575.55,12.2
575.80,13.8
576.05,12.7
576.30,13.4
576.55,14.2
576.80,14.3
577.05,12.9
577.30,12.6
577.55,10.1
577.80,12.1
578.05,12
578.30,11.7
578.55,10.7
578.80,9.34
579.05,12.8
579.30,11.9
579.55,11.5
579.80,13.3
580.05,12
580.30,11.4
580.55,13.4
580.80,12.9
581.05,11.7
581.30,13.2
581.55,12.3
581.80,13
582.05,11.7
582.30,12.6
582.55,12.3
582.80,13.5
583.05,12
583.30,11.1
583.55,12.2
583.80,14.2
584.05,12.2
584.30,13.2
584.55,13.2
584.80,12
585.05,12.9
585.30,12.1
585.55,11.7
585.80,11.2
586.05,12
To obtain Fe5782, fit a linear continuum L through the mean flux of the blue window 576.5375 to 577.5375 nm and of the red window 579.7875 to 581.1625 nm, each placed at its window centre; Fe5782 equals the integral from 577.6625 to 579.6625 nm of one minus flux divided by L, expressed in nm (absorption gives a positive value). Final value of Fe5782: 0.194 nm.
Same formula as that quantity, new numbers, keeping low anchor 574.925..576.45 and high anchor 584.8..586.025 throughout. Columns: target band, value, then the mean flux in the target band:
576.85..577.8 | 0.05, 12.1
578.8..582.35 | 0.04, 12.3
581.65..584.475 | -0.08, 12.6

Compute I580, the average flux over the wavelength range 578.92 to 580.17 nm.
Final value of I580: 12.3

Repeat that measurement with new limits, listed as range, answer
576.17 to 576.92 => 14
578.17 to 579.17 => 11.1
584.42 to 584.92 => 12.6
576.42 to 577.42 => 13.5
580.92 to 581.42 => 12.4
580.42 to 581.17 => 12.7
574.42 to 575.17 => 12.6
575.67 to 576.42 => 13.3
